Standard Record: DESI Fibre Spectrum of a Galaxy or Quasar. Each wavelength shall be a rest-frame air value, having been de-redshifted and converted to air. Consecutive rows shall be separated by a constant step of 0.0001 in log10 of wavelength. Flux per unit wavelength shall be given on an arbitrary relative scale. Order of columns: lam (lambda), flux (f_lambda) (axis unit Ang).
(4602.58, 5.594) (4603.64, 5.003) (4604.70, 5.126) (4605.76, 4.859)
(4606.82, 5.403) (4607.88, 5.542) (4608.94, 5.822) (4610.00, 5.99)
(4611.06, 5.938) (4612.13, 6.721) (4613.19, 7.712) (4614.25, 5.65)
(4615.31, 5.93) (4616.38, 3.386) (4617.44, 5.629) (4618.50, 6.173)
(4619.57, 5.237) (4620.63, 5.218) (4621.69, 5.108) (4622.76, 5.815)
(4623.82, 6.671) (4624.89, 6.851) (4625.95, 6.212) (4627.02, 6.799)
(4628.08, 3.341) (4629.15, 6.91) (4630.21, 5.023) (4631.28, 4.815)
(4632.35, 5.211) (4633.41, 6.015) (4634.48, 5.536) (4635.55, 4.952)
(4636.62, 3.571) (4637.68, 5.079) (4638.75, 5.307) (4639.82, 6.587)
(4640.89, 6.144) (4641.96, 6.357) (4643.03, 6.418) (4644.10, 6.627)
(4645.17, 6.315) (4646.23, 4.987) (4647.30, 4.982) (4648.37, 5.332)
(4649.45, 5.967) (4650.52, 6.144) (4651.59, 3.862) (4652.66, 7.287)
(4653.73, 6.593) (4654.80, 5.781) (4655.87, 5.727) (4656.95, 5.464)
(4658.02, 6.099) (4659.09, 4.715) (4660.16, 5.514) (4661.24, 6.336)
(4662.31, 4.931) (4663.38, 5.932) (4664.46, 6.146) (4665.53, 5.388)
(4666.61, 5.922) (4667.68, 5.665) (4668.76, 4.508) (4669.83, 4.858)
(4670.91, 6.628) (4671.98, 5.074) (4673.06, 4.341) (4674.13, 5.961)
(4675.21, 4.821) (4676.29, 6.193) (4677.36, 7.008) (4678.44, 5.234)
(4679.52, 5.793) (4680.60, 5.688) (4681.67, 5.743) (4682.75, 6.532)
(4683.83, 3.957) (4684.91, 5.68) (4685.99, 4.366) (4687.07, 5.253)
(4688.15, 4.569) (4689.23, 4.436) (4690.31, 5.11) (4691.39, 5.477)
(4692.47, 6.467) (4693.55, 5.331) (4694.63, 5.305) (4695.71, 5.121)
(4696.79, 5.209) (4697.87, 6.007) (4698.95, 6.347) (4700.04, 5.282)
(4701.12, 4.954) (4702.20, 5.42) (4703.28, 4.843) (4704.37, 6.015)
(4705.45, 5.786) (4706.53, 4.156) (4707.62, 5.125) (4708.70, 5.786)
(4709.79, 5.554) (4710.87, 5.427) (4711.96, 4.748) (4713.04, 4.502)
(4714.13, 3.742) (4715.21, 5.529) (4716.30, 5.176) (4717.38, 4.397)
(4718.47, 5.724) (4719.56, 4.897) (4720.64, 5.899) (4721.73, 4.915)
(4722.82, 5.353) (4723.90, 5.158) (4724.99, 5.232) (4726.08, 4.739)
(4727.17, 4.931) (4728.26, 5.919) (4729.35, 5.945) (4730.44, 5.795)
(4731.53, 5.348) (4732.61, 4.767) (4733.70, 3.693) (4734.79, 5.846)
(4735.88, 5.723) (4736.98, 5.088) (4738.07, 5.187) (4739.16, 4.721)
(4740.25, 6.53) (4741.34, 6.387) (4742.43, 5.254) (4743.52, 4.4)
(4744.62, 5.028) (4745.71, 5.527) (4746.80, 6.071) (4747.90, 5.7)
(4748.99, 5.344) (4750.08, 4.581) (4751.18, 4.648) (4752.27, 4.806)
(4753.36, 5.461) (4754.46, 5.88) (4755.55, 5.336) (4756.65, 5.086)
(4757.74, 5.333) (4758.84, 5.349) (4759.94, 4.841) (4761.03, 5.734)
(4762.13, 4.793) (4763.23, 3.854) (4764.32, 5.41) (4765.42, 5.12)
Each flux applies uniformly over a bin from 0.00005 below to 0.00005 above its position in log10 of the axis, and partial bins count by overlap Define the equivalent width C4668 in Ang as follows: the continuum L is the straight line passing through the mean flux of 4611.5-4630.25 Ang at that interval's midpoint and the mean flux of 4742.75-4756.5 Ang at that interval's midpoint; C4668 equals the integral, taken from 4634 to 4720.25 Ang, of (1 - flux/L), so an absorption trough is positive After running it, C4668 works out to 1.8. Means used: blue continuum 5.82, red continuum 5.23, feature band 5.45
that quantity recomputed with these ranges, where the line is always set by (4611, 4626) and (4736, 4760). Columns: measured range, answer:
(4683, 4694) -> 0.92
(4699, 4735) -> 1.76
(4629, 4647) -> 0.57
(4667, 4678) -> 0.25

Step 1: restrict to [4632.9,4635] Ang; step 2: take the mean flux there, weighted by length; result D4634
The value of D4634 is 5.77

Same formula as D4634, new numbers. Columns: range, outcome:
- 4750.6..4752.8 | 4.72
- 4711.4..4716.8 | 4.73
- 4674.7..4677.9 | 6.02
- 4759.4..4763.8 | 4.82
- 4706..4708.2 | 4.66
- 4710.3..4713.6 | 4.89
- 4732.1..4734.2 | 4.23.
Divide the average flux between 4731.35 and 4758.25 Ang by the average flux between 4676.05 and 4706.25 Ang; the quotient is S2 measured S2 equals 0.97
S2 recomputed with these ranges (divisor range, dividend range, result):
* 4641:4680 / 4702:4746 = 0.92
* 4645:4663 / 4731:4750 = 0.94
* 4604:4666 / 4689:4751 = 0.93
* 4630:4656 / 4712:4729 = 0.90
